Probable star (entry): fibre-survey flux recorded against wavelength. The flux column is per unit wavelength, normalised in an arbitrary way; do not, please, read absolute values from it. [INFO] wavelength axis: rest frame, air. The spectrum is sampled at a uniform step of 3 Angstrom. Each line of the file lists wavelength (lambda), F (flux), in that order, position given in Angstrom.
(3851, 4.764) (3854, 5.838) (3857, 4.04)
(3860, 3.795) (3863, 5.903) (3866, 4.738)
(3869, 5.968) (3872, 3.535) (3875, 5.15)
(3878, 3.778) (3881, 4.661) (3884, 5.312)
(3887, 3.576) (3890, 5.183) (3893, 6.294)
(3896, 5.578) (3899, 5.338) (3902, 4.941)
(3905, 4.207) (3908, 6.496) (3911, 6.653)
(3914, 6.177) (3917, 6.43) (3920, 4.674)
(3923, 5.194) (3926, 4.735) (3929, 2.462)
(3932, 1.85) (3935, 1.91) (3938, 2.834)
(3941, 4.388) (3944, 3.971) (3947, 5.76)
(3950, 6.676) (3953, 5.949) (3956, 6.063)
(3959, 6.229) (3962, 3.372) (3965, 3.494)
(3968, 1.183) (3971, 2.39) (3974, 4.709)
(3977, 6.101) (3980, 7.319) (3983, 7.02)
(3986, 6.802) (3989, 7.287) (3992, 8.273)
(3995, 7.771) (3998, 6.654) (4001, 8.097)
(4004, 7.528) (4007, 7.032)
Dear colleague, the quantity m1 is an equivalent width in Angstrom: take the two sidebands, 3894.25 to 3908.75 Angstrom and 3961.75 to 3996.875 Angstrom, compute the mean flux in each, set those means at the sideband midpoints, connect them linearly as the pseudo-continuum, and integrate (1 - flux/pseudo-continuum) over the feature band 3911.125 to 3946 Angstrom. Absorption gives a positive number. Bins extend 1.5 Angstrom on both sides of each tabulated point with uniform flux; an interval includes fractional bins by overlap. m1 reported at 7.66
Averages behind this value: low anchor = 5.27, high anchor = 5.56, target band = 4.18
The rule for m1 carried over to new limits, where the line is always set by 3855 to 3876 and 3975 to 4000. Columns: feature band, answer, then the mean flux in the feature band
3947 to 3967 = 3.9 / 5.23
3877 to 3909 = 1.6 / 5.03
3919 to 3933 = 4.9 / 3.82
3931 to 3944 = 6.8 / 2.92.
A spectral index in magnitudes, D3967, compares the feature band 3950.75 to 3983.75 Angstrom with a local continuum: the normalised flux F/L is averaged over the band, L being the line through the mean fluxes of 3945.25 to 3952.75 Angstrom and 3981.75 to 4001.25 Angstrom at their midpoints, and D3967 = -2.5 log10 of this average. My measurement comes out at 0.33 mag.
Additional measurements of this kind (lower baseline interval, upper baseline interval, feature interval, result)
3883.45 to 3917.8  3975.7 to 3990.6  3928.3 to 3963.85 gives 0.414 mag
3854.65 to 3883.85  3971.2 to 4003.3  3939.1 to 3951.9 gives 0.181 mag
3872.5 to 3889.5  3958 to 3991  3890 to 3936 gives -0.052 mag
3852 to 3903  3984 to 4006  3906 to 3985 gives 0.308 mag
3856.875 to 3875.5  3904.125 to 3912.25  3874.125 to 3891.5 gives 0.135 mag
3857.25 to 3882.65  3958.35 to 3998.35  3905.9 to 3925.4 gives -0.158 mag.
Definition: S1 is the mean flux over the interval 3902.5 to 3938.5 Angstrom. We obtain 4.53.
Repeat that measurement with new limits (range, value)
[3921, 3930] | 4.25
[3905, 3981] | 4.65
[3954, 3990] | 5.15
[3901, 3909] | 5.15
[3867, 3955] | 4.82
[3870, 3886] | 4.5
